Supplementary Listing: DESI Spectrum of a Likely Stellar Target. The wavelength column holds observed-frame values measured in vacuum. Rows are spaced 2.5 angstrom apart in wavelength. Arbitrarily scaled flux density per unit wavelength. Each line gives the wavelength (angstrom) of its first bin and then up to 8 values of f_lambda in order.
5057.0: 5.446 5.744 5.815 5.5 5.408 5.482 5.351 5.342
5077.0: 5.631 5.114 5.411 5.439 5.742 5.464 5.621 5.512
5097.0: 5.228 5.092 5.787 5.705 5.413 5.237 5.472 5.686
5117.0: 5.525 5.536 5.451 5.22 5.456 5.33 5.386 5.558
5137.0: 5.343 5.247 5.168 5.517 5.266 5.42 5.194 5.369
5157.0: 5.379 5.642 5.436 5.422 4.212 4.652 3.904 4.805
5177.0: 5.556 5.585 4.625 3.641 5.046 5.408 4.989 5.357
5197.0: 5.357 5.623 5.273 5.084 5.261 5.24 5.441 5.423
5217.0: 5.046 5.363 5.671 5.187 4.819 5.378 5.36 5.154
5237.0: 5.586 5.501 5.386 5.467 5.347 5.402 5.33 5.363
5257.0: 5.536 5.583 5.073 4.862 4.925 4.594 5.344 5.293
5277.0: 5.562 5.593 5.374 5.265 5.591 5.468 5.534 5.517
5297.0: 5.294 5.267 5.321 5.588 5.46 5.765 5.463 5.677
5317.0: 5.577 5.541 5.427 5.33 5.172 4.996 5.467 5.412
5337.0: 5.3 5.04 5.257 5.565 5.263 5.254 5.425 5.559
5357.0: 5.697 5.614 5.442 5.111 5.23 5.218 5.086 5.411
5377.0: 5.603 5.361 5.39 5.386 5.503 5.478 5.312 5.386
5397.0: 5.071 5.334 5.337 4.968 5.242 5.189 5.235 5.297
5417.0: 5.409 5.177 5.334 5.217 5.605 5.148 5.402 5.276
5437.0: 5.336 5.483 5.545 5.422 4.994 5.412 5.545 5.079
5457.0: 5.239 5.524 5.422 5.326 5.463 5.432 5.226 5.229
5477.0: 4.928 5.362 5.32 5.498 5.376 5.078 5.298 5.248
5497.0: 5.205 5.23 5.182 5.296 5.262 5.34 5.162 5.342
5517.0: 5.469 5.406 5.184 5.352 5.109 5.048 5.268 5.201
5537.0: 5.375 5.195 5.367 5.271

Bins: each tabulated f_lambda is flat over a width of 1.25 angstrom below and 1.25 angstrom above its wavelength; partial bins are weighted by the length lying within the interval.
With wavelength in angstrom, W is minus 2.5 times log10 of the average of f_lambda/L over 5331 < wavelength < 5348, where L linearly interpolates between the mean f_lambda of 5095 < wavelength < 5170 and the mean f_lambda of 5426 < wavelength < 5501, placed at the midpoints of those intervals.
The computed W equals 0.001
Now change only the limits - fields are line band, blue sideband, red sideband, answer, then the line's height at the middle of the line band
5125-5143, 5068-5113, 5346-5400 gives 0.02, 5.43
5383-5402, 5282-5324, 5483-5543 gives 0.01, 5.39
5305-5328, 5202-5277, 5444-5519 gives -0.04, 5.29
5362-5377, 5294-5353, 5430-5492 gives 0.02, 5.37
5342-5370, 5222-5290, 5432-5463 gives -0.01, 5.34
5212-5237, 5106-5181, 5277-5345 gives 0.01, 5.35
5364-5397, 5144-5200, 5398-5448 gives -0.02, 5.26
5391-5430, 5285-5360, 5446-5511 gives 0.02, 5.35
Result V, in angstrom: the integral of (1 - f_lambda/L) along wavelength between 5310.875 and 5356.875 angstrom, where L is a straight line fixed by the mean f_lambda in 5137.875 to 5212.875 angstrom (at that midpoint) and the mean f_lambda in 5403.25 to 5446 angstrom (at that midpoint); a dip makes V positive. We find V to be -1.18 angstrom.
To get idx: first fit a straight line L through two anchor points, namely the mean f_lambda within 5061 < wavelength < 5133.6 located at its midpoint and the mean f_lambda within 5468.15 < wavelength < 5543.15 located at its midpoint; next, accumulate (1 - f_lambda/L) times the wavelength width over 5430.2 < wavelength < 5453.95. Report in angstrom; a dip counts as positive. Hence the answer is -0.3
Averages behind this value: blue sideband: 5.46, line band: 5.37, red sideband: 5.27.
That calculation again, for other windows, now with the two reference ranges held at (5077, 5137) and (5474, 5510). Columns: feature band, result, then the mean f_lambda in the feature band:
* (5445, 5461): -0.1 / 5.31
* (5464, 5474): -0.2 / 5.35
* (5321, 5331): 0.2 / 5.23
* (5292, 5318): -0.7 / 5.49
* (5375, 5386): -0.3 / 5.43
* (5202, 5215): 0.3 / 5.28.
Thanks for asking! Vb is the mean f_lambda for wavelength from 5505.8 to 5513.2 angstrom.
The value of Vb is 5.26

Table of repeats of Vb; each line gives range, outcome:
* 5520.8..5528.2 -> 5.22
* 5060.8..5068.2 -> 5.57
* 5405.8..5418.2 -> 5.27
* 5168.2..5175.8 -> 4.46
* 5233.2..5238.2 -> 5.37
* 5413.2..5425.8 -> 5.29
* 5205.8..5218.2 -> 5.28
